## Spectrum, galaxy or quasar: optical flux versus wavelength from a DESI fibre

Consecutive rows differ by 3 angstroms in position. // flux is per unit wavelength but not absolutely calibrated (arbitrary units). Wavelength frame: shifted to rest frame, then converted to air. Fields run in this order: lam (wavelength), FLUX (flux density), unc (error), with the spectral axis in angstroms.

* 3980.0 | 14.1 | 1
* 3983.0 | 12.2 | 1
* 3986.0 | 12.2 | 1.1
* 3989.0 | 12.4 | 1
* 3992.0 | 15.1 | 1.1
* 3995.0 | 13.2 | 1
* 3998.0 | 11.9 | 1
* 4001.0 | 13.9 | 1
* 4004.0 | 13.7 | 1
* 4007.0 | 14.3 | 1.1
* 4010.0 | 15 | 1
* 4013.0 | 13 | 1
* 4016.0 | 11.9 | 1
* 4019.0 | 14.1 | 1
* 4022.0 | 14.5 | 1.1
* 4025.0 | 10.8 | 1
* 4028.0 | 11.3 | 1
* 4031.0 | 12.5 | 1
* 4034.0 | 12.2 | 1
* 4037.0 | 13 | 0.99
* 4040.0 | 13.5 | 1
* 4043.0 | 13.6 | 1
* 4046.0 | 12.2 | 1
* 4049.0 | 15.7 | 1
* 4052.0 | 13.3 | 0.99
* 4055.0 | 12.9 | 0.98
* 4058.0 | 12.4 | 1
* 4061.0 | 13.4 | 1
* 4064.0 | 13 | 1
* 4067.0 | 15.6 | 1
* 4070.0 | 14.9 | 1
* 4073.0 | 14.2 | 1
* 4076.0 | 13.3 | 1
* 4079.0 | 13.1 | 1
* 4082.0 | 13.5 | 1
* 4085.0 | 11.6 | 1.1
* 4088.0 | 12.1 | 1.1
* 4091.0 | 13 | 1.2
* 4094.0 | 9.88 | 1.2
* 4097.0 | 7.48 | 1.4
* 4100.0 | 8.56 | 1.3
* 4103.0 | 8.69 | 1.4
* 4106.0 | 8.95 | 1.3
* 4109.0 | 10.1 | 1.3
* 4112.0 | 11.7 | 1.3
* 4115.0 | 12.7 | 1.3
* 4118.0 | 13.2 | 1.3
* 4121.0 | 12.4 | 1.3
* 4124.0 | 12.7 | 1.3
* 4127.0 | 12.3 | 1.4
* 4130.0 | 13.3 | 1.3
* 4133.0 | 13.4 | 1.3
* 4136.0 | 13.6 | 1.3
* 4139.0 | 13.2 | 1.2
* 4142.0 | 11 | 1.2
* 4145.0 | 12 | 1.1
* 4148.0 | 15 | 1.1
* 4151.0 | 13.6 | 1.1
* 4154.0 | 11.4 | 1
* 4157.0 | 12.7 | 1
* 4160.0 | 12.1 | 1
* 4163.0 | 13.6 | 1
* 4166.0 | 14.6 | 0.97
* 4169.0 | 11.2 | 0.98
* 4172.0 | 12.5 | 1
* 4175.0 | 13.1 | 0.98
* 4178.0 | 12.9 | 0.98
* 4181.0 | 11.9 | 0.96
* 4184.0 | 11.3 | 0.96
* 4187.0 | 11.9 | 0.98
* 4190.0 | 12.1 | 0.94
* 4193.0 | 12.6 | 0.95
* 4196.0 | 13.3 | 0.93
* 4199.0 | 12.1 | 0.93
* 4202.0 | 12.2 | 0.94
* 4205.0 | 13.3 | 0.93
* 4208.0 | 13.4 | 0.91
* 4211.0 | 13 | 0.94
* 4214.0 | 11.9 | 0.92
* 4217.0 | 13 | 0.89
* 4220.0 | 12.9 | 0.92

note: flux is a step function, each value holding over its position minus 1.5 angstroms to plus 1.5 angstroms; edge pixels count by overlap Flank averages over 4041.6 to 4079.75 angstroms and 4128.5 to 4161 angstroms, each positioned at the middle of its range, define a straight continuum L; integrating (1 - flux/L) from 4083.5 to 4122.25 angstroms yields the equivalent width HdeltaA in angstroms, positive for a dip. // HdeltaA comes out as 7.22 angstroms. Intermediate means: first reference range 13.7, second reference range 12.9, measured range 10.8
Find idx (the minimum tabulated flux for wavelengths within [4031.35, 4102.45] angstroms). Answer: 7.48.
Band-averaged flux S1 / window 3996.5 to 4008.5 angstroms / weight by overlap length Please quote 13.5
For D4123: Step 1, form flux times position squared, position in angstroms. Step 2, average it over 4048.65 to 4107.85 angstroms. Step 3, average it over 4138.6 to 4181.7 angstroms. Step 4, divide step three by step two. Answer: 1.09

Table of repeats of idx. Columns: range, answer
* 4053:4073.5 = 12.4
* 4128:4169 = 11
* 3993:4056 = 10.8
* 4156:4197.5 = 11.2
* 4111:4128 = 11.7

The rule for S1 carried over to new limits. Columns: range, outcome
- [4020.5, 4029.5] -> 12.2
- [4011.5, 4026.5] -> 12.9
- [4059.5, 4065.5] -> 13.2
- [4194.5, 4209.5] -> 12.9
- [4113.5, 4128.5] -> 12.7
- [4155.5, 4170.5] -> 12.8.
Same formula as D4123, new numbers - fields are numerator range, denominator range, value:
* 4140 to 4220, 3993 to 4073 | 1.02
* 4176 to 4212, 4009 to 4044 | 1.05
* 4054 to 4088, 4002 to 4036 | 1.05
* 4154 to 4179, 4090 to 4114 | 1.34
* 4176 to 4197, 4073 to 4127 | 1.12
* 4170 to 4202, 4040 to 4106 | 1.05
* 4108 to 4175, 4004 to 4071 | 1.00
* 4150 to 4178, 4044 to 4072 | 0.98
